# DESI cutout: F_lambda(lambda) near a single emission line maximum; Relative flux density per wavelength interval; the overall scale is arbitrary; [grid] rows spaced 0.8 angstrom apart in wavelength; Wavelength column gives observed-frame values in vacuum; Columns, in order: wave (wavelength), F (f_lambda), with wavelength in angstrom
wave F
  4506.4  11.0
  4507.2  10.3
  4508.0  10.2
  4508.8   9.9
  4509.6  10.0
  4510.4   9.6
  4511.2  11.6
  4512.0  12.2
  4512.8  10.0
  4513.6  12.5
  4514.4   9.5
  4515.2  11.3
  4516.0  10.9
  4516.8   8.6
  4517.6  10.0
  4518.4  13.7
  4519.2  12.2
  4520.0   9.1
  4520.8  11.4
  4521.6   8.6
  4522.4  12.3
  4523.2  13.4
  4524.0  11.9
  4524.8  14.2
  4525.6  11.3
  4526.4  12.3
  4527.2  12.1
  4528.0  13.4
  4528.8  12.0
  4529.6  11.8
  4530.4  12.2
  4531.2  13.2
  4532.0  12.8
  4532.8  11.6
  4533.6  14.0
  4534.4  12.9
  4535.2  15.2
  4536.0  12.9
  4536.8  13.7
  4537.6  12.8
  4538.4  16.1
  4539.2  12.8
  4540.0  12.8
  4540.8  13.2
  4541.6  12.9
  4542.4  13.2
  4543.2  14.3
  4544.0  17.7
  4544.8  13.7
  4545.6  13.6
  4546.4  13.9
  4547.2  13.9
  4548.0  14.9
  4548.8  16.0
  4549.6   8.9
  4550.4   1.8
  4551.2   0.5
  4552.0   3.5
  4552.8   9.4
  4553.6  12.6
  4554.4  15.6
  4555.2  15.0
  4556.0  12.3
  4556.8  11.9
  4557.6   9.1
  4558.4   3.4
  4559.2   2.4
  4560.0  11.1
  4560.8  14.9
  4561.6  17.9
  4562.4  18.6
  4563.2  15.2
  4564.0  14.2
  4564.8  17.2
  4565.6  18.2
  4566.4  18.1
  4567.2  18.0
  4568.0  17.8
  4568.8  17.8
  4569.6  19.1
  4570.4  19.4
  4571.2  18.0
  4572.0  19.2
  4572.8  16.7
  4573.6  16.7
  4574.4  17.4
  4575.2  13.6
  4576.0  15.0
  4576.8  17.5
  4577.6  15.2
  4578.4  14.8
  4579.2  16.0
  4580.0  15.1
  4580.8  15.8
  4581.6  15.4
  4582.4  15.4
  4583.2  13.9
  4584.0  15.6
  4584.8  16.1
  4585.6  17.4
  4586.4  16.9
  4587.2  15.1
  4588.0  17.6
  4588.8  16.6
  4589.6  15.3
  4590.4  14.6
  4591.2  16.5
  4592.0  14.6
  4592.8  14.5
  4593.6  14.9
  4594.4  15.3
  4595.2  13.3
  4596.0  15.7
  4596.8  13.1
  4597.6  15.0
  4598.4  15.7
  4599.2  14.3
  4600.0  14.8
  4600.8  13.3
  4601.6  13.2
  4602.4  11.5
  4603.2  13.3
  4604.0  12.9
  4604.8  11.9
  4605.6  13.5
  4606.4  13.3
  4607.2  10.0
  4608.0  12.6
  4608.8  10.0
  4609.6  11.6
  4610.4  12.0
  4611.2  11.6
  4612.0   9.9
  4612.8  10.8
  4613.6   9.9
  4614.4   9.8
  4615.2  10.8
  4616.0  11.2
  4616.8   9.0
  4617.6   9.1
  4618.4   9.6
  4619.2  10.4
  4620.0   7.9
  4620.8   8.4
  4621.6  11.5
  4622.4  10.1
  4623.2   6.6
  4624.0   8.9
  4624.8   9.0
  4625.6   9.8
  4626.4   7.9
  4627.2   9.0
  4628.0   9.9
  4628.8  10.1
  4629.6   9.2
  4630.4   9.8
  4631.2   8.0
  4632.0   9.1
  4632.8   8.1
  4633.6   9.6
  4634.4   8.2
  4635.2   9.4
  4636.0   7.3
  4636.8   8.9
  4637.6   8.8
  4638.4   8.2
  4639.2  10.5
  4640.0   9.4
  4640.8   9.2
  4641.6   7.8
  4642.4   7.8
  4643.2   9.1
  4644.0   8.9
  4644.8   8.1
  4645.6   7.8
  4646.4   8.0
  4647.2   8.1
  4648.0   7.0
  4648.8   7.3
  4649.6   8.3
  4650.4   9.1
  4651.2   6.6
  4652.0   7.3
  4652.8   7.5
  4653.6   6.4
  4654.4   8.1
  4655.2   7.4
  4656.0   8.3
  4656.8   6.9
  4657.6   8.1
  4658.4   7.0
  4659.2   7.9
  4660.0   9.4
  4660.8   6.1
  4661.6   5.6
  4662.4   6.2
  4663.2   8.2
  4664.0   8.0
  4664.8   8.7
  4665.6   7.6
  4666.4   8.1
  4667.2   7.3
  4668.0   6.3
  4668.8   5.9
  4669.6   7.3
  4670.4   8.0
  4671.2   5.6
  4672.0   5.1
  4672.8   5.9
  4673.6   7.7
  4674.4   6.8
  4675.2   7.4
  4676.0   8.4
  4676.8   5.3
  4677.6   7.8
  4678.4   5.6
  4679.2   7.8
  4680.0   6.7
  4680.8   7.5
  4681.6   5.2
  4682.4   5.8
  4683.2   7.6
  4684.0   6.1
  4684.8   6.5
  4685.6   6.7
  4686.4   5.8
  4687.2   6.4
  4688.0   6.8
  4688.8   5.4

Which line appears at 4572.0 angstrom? C IV 1549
